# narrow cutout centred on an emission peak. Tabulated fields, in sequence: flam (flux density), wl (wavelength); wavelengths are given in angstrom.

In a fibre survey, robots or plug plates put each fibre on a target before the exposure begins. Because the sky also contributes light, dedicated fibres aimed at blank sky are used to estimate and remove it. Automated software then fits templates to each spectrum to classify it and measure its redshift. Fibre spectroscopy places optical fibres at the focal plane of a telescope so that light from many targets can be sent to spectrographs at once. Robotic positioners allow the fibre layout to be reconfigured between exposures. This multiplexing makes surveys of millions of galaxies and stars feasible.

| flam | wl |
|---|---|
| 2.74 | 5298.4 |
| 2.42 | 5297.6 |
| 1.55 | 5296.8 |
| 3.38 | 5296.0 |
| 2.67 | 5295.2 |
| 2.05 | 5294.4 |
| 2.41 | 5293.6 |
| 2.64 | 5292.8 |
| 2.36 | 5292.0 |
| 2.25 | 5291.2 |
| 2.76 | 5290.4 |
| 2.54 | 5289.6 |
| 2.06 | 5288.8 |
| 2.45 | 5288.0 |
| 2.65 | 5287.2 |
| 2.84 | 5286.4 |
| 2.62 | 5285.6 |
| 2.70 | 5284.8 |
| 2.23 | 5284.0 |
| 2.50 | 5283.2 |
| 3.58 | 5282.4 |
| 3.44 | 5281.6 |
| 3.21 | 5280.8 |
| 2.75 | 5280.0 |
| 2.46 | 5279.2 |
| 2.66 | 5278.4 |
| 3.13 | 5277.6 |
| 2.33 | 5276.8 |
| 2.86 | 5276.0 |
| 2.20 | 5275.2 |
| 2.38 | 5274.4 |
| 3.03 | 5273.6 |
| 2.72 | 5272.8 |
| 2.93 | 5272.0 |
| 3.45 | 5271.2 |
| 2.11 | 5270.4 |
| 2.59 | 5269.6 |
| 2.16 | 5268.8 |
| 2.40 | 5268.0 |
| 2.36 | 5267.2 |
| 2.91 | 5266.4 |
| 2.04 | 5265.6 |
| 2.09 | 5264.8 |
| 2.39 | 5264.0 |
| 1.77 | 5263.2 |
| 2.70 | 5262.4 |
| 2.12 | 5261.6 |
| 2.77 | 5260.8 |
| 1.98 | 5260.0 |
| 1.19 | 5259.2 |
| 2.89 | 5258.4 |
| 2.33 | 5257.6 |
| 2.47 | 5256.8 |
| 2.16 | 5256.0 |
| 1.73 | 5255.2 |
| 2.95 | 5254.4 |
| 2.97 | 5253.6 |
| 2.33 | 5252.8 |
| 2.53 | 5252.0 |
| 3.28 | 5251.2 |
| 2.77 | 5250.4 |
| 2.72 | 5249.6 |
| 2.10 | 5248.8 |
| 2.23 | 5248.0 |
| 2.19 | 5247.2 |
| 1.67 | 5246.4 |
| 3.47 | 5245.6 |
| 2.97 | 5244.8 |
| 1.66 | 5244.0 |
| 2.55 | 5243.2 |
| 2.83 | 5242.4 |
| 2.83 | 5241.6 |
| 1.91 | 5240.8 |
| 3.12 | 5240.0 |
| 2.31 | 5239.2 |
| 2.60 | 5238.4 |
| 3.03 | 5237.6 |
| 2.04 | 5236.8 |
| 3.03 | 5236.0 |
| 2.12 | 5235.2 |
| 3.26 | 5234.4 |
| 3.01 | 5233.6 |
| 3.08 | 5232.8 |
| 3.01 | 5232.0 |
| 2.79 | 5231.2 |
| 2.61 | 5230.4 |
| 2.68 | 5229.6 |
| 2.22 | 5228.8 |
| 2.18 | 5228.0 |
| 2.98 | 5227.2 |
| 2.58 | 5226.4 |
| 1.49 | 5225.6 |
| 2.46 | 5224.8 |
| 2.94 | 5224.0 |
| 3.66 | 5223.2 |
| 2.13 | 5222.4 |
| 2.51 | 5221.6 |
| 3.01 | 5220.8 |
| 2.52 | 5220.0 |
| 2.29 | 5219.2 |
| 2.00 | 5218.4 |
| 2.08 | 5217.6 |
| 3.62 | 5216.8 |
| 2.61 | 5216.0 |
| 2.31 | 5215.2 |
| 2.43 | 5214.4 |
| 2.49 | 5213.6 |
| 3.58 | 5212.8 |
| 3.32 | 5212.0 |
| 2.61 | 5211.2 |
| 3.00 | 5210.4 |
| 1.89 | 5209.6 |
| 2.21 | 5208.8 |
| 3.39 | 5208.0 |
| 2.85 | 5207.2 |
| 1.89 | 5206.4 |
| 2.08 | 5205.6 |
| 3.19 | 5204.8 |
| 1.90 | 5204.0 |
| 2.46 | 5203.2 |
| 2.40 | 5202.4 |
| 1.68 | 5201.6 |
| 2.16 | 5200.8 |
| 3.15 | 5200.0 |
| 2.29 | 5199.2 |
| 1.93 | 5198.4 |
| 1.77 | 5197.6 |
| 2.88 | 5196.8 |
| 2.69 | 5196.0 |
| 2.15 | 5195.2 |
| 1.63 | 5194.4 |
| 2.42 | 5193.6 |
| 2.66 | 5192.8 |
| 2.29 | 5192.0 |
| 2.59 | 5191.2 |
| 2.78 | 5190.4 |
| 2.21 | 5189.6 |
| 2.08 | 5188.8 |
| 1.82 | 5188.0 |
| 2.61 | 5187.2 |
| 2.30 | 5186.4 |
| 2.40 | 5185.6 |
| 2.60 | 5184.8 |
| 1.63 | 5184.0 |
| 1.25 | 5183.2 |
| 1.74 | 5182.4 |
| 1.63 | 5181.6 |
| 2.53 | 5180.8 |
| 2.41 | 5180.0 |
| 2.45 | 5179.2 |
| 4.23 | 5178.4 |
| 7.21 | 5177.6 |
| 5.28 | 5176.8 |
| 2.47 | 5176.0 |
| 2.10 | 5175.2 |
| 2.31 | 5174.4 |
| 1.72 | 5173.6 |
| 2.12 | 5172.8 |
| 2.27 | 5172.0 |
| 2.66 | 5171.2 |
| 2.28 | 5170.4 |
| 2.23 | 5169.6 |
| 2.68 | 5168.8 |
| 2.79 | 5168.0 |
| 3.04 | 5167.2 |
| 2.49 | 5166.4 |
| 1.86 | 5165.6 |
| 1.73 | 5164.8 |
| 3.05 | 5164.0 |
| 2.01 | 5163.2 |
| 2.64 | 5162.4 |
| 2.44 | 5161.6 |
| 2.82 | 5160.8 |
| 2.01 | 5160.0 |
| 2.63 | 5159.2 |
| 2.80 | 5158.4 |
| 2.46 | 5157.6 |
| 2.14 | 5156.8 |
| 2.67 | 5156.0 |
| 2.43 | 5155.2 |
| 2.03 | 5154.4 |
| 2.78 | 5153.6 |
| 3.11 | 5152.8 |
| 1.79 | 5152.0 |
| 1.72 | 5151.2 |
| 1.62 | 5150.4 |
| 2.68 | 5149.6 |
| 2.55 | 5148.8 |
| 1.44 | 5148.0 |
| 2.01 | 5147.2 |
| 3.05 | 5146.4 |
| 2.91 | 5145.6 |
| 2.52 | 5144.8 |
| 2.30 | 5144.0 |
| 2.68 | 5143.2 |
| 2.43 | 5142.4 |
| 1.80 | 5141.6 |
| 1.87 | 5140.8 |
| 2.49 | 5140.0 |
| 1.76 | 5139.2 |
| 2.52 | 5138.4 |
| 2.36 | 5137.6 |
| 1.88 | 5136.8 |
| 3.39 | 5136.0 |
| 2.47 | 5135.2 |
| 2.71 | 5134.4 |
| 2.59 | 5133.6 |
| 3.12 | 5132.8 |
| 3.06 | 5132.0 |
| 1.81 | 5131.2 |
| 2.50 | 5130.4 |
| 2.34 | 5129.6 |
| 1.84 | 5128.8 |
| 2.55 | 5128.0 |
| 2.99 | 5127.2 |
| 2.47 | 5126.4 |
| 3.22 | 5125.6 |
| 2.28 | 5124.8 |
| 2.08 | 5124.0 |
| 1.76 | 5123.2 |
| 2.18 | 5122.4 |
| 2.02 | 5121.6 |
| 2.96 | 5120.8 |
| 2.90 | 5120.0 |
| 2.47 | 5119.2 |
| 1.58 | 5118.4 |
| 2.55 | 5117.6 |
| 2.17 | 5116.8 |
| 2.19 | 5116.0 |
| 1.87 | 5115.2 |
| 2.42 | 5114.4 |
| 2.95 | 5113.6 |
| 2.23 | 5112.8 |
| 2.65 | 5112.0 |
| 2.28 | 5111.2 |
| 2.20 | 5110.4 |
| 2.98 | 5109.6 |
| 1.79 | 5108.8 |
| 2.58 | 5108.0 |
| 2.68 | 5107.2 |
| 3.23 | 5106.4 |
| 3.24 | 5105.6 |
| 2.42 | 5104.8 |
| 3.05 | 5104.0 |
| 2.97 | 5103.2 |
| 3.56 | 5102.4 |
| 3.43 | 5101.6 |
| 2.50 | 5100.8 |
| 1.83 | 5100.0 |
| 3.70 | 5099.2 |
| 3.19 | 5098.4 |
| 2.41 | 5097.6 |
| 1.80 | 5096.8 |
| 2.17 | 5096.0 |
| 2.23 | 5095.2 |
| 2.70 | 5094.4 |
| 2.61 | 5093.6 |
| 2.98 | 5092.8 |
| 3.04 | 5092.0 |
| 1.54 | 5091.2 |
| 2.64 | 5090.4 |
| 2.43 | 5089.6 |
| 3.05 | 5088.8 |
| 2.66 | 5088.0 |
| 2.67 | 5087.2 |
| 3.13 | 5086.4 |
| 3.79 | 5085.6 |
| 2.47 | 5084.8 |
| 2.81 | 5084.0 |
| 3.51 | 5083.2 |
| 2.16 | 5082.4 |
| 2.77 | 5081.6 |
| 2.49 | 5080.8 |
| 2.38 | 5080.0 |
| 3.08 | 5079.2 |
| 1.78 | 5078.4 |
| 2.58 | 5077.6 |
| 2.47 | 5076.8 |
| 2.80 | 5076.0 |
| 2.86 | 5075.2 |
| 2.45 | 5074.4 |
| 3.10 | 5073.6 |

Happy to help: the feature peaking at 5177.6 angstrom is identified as H-beta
